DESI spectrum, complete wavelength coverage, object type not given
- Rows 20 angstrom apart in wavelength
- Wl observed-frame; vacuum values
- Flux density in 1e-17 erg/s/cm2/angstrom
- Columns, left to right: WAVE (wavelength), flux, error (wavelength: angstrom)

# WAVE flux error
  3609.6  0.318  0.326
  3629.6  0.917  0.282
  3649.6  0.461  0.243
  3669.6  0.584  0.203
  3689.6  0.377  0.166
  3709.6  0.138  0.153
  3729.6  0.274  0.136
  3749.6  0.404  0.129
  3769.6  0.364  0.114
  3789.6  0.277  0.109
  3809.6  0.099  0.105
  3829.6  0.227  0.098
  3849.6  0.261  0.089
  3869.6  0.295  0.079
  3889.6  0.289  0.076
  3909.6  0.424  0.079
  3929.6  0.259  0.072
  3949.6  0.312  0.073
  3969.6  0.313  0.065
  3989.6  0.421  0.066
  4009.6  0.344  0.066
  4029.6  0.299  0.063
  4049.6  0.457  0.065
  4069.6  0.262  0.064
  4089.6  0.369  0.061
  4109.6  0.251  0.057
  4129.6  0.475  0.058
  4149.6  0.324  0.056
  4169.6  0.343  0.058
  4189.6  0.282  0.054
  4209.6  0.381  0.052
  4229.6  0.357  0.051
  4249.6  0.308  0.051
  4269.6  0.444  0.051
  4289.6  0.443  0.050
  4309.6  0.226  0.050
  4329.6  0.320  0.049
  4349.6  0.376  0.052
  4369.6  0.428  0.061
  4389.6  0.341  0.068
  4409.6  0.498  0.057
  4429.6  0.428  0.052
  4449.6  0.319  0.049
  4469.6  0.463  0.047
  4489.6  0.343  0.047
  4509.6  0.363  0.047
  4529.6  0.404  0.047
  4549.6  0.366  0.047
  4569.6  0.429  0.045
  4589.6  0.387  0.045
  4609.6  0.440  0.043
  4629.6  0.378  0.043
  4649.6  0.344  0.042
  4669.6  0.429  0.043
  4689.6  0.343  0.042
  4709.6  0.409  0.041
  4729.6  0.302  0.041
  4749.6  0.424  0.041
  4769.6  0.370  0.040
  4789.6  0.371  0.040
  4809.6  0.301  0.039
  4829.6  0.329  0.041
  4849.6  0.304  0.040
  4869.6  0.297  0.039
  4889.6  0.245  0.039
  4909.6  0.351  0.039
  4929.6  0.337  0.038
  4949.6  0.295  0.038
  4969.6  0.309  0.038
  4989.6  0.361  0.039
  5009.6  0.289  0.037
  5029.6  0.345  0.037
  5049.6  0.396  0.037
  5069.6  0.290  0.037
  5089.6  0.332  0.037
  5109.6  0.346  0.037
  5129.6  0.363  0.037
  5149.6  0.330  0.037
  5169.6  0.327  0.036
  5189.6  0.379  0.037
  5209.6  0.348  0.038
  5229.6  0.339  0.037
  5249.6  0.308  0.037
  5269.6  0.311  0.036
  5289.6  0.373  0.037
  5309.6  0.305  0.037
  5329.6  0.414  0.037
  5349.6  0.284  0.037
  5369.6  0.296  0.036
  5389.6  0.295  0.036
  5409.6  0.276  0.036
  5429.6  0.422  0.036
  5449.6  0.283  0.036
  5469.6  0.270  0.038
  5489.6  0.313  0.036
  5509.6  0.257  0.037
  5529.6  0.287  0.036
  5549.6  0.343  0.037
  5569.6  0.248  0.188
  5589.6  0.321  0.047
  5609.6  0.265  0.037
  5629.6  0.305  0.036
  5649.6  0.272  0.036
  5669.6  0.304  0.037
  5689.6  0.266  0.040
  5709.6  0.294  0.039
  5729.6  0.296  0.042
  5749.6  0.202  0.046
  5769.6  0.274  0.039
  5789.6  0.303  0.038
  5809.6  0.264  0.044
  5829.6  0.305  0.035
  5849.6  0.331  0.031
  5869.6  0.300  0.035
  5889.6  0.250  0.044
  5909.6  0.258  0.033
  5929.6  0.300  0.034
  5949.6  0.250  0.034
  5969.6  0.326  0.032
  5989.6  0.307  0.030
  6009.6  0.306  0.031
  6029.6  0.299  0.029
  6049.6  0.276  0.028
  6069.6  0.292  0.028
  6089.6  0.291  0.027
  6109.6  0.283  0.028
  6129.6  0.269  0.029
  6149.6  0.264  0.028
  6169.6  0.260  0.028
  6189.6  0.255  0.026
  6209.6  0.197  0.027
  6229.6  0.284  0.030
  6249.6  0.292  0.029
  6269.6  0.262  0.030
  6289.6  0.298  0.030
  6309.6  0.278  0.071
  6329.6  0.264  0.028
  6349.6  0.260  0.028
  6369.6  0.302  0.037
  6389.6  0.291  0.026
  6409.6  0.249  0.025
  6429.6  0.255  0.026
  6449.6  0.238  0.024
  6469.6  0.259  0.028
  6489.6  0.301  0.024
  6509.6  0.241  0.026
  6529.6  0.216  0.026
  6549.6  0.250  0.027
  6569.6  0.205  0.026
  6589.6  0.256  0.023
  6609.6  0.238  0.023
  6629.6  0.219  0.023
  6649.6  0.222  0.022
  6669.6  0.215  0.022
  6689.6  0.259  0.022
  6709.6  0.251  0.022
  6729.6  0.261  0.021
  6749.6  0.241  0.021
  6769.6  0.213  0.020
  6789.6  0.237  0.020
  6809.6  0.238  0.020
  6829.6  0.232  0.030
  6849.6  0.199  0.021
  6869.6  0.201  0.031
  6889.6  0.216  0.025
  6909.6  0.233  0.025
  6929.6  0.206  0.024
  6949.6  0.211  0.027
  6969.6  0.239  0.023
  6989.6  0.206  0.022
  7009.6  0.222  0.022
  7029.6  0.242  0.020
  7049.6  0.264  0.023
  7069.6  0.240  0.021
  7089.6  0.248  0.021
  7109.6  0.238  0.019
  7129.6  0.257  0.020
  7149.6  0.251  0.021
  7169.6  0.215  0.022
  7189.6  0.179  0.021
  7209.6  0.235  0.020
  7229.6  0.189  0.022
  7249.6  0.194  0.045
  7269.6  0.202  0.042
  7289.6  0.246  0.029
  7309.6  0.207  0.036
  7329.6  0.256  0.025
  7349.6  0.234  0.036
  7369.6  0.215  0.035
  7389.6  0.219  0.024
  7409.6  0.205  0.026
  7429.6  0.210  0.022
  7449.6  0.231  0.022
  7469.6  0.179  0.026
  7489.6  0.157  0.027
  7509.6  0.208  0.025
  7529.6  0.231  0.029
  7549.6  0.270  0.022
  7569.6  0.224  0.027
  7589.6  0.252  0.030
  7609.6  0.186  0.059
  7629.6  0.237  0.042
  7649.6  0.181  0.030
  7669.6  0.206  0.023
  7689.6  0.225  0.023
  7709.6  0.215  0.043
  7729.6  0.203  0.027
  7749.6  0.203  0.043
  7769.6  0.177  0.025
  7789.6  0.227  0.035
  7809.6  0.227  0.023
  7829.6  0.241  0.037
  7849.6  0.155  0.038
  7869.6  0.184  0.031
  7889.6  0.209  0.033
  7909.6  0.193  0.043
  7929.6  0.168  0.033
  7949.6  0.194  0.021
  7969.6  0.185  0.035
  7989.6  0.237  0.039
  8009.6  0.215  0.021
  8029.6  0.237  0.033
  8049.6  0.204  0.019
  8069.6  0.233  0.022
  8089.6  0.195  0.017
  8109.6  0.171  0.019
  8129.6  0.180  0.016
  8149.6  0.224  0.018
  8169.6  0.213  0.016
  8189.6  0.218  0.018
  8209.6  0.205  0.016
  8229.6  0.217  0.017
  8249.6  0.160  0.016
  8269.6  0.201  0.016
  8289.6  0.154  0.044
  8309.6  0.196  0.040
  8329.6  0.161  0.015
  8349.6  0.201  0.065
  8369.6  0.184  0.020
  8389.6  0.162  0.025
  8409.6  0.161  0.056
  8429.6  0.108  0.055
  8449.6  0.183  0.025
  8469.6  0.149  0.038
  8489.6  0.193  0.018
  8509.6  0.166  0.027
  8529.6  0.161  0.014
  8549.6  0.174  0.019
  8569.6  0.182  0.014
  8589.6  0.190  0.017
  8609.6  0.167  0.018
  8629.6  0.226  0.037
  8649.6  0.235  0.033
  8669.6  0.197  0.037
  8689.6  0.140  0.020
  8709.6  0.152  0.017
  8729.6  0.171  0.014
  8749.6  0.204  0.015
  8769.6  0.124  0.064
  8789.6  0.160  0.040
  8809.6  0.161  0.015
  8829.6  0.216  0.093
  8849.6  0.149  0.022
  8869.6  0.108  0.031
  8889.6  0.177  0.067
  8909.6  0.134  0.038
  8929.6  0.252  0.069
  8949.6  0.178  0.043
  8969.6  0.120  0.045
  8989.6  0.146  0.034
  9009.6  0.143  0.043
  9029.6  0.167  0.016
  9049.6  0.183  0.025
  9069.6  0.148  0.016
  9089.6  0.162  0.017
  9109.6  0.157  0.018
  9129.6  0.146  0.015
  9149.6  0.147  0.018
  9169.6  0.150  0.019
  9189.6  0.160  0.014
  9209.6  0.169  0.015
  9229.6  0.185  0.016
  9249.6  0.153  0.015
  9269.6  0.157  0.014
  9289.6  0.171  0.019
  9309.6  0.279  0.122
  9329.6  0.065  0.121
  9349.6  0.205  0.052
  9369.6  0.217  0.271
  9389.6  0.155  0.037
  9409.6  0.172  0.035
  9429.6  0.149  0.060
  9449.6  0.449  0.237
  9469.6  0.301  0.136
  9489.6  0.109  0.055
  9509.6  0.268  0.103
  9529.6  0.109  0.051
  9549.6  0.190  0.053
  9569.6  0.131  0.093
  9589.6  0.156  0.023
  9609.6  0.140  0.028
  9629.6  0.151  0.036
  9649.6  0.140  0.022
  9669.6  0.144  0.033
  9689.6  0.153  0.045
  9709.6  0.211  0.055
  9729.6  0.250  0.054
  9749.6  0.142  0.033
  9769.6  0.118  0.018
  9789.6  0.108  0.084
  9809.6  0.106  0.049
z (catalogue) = 0.001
